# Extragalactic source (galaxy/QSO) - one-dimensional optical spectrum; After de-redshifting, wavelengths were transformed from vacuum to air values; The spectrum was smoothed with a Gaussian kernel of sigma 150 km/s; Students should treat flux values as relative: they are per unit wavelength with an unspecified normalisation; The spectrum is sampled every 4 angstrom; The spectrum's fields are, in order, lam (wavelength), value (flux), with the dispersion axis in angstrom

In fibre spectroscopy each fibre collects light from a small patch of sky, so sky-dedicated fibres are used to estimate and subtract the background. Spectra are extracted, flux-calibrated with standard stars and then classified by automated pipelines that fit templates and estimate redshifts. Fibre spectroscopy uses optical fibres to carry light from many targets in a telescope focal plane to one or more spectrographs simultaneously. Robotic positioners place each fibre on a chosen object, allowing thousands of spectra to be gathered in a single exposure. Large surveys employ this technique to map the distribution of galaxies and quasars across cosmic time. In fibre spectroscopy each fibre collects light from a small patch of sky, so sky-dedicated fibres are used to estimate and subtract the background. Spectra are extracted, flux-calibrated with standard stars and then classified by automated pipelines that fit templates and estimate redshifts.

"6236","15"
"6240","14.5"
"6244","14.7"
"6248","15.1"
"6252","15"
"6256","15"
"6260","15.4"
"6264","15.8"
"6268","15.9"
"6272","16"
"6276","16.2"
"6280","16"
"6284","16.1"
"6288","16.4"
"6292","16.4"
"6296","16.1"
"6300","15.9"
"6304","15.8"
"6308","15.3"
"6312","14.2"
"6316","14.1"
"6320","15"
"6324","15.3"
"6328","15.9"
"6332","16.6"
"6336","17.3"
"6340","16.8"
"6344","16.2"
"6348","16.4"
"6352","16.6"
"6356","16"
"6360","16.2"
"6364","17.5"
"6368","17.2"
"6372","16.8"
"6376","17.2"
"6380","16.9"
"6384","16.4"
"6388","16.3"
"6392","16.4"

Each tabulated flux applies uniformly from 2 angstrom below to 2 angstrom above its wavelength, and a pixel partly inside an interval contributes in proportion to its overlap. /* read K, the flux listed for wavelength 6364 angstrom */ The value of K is 17.5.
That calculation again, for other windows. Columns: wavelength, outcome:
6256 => 15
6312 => 14.2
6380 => 16.9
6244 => 14.7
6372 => 16.8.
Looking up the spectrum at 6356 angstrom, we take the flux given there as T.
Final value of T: 16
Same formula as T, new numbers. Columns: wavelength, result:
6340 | 16.8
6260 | 15.4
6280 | 16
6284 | 16.1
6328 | 15.9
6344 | 16.2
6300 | 15.9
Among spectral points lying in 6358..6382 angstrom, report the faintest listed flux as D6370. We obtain 16.2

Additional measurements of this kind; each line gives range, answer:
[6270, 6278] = 16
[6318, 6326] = 15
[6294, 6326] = 14.1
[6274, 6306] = 15.8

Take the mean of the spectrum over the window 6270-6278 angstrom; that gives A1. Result 16.1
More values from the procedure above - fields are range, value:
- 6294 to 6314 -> 15.5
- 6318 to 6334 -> 15.7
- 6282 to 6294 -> 16.3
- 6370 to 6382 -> 17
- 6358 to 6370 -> 17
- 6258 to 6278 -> 15.9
